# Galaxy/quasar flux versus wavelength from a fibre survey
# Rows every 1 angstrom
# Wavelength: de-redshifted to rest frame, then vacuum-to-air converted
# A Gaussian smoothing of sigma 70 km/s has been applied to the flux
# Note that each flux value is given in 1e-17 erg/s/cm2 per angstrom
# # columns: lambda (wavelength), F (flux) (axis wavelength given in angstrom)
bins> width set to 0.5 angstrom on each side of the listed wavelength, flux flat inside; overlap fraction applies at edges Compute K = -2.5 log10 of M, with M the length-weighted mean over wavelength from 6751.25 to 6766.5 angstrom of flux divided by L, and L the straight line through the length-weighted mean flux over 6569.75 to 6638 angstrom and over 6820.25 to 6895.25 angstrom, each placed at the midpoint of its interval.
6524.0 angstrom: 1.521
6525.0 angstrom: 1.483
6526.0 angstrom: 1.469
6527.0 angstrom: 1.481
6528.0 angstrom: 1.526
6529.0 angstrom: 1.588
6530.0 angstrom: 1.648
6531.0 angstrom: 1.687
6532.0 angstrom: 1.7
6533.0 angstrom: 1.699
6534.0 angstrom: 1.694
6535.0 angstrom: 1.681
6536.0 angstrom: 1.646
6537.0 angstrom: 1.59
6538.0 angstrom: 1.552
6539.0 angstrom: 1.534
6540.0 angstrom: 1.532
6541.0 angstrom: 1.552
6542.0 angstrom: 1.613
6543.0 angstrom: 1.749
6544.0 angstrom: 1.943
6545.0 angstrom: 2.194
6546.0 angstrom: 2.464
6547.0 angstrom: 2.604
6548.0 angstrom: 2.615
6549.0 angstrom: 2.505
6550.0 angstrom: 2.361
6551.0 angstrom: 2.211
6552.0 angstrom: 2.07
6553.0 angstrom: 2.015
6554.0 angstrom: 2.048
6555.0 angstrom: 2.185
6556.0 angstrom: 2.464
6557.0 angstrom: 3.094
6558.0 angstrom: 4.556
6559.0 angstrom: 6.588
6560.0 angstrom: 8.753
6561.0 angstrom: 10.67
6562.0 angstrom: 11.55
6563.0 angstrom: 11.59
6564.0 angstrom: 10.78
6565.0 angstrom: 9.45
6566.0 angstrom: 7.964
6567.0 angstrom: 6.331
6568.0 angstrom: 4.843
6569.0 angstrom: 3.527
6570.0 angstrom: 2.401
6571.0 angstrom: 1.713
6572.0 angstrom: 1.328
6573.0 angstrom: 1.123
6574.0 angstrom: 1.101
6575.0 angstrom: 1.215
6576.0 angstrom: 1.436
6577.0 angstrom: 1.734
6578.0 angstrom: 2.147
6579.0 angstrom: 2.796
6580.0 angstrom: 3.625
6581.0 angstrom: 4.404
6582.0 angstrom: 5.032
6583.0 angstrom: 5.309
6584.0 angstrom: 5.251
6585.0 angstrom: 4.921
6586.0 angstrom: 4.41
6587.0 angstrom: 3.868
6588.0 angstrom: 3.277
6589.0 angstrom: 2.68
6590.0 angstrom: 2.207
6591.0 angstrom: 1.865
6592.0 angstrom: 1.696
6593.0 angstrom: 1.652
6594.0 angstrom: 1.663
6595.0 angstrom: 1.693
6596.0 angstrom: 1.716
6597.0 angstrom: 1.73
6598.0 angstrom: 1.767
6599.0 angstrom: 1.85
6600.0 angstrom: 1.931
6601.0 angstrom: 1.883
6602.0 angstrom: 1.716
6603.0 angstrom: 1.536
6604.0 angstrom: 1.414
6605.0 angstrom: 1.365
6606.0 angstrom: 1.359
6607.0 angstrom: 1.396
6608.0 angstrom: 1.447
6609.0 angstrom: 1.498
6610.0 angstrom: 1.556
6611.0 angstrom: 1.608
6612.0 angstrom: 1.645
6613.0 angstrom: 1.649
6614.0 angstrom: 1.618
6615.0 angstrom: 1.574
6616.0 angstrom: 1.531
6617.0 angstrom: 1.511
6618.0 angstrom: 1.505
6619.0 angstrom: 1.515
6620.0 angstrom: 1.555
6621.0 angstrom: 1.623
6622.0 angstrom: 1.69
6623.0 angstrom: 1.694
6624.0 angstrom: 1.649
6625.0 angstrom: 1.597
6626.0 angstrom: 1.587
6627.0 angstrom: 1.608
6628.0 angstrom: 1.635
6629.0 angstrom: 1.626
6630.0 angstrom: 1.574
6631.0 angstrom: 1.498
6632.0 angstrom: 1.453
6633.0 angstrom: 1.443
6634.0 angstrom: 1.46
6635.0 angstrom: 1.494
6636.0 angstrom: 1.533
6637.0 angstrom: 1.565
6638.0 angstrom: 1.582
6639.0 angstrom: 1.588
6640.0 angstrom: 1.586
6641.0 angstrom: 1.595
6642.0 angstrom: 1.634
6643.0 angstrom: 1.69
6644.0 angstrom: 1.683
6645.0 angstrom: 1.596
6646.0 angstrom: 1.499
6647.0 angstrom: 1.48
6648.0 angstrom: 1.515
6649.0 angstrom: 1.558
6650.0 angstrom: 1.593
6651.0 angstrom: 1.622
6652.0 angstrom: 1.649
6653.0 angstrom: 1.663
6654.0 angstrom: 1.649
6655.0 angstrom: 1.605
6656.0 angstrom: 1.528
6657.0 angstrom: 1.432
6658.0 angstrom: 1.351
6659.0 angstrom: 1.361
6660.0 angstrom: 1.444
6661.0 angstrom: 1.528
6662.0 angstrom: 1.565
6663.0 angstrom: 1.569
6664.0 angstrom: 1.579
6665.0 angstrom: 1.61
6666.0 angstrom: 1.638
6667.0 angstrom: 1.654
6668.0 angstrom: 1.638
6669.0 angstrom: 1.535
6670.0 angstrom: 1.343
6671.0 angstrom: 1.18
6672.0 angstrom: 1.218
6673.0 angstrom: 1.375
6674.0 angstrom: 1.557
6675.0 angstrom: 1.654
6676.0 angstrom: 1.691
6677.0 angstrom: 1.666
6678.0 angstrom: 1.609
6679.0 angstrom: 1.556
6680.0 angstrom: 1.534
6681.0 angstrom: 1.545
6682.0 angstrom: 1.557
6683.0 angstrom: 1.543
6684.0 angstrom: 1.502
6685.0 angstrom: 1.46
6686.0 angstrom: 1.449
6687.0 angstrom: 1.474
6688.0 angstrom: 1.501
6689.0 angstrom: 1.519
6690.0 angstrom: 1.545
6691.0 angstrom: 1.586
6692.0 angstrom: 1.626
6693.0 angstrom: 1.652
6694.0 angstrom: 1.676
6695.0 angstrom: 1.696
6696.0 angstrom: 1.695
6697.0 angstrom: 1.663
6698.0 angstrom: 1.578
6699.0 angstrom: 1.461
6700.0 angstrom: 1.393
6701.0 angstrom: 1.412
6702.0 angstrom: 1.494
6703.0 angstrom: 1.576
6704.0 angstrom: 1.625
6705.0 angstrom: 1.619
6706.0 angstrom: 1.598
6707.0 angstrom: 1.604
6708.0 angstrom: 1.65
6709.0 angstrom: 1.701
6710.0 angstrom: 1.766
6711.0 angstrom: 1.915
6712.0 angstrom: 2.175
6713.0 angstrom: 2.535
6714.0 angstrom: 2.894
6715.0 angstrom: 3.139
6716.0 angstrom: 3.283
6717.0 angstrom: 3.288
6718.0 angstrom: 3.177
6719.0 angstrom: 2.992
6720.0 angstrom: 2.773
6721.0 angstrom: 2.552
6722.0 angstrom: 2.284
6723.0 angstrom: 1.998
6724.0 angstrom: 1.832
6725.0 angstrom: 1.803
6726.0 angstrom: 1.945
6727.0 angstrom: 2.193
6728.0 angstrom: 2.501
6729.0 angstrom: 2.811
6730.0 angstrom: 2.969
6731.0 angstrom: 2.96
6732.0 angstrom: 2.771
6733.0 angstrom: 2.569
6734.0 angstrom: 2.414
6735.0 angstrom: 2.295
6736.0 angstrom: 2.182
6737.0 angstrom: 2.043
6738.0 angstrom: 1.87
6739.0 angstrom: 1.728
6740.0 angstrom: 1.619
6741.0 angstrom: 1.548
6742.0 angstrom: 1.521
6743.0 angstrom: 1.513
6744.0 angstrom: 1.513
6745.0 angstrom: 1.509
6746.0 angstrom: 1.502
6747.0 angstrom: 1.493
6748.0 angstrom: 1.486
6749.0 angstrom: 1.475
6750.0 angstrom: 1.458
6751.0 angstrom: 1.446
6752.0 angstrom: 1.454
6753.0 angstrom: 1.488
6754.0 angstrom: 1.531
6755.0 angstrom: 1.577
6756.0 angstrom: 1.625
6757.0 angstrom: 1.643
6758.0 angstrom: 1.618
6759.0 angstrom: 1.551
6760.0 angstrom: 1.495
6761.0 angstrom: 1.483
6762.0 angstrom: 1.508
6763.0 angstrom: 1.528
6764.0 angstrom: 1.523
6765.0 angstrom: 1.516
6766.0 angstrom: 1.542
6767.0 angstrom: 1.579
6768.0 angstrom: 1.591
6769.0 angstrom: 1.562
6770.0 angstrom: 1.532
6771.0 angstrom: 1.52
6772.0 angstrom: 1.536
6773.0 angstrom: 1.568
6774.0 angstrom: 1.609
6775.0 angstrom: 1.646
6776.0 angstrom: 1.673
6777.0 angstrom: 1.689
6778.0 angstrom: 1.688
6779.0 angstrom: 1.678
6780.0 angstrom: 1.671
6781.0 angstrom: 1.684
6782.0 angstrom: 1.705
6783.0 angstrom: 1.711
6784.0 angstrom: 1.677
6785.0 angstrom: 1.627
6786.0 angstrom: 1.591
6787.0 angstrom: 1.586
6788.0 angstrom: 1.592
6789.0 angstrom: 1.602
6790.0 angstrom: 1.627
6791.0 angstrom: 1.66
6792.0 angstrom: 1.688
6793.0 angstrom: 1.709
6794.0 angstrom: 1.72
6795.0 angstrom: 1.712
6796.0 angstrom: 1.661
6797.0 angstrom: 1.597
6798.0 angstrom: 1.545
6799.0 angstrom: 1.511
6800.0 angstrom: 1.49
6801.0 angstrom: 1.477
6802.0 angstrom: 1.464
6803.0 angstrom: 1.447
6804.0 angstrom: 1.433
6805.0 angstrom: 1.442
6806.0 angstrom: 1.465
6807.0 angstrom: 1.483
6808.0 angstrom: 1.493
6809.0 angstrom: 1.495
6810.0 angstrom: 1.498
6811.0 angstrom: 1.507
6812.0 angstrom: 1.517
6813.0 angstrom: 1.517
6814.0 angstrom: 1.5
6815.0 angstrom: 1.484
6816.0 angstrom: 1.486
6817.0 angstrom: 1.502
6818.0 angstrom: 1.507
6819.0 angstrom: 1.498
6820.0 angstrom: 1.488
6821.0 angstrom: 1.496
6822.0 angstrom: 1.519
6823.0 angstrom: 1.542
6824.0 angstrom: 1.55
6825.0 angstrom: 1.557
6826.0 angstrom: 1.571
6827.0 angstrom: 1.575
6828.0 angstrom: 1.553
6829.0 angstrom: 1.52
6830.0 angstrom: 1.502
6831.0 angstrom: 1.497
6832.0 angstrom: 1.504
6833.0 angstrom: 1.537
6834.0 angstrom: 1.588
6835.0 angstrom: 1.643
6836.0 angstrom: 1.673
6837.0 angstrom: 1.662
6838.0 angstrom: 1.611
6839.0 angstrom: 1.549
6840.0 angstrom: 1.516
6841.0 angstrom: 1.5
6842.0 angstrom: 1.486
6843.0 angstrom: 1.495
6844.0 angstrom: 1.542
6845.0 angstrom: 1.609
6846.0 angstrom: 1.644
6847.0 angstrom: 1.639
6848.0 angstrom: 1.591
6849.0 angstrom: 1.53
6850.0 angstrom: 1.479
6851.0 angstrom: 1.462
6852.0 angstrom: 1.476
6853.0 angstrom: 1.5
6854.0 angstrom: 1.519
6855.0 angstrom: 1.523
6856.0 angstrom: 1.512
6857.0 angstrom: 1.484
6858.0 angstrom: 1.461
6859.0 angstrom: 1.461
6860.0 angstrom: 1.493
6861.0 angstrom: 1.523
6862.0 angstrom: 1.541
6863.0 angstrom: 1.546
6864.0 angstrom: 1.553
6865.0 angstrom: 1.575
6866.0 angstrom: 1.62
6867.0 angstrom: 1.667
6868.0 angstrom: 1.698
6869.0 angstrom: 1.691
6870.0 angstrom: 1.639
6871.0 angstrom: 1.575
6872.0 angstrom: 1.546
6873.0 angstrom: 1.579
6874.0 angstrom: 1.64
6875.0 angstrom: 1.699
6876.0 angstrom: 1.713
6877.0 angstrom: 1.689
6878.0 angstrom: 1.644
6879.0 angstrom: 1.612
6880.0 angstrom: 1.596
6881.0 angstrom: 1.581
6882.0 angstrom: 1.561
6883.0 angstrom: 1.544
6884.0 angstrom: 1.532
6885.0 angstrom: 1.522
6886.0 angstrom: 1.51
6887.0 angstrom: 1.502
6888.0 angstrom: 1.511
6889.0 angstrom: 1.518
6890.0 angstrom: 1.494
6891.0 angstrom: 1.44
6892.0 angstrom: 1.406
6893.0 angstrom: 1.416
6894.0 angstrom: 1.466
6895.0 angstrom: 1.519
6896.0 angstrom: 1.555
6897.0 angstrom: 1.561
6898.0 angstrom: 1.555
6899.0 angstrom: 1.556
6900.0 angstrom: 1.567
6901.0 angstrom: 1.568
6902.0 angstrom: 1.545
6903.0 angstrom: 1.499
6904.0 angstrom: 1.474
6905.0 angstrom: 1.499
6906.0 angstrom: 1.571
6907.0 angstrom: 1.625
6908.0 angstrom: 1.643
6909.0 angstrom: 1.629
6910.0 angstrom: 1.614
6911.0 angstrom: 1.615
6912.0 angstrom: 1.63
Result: 0.13 mag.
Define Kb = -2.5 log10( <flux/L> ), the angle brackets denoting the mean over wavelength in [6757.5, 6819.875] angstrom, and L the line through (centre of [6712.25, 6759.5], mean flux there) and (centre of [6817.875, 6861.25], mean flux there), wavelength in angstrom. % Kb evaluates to 0.15 mag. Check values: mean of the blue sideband 2.09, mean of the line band 1.57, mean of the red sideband 1.54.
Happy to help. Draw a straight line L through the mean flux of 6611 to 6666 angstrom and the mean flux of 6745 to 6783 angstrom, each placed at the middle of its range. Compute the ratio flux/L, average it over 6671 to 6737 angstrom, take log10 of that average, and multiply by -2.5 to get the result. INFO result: -0.24 mag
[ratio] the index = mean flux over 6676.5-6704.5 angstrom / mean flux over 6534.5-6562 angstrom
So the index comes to 0.51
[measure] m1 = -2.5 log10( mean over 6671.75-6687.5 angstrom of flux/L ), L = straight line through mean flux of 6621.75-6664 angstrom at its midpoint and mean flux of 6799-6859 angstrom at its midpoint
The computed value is 0.018 mag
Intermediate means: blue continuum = 1.56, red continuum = 1.52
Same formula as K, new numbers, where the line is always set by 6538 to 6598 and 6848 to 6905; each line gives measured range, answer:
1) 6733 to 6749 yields 0.347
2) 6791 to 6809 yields 0.300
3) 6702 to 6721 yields 0.146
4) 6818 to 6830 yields 0.227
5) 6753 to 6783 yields 0.377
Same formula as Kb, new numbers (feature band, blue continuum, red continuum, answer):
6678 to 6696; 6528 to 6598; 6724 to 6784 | 0.417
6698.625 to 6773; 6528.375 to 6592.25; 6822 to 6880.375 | 0.210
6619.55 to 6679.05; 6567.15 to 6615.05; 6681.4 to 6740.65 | 0.371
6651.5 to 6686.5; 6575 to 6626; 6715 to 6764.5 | 0.341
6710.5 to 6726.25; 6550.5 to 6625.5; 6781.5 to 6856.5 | -0.148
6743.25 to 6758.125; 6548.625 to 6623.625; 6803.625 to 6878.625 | 0.351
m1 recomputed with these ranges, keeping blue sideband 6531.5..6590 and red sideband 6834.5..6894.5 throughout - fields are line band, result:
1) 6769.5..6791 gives 0.28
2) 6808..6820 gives 0.25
